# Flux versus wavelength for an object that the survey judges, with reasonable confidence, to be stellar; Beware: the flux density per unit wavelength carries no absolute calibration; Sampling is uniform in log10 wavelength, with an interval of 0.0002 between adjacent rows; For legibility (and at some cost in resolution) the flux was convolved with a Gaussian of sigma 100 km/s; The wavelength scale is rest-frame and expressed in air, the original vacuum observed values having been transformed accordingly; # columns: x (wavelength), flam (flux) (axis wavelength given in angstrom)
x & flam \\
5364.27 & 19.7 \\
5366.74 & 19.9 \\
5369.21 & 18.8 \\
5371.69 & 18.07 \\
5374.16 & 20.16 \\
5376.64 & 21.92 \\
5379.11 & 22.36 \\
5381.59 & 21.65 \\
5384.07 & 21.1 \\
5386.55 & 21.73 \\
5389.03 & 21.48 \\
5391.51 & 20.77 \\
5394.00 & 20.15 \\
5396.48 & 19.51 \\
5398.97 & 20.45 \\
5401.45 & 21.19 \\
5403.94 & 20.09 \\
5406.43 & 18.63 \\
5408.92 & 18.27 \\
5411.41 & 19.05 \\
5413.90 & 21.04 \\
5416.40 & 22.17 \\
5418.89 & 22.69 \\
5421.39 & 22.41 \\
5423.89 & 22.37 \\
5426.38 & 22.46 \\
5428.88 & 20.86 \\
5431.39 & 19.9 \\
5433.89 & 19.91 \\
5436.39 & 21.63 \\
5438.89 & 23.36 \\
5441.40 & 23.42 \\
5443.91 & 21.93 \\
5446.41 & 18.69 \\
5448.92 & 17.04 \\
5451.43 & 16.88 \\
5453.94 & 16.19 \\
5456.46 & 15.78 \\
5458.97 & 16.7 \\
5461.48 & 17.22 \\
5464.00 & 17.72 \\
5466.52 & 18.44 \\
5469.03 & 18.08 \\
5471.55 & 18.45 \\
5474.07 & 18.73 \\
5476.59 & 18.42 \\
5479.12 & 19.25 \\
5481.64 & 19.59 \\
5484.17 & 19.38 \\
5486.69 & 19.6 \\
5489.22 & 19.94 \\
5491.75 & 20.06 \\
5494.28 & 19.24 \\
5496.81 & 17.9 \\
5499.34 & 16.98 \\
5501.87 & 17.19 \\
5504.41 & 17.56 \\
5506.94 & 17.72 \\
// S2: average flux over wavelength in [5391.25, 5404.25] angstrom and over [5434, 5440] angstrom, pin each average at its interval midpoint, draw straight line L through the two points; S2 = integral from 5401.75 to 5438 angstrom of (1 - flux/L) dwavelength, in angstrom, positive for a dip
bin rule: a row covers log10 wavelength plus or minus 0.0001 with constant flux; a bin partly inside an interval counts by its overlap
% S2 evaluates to 0.73 angstrom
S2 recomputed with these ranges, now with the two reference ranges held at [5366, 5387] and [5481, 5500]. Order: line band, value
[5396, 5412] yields 0.5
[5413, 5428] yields -1.6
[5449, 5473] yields 2.8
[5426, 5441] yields -1.2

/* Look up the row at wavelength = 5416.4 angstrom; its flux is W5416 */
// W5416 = 22.17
